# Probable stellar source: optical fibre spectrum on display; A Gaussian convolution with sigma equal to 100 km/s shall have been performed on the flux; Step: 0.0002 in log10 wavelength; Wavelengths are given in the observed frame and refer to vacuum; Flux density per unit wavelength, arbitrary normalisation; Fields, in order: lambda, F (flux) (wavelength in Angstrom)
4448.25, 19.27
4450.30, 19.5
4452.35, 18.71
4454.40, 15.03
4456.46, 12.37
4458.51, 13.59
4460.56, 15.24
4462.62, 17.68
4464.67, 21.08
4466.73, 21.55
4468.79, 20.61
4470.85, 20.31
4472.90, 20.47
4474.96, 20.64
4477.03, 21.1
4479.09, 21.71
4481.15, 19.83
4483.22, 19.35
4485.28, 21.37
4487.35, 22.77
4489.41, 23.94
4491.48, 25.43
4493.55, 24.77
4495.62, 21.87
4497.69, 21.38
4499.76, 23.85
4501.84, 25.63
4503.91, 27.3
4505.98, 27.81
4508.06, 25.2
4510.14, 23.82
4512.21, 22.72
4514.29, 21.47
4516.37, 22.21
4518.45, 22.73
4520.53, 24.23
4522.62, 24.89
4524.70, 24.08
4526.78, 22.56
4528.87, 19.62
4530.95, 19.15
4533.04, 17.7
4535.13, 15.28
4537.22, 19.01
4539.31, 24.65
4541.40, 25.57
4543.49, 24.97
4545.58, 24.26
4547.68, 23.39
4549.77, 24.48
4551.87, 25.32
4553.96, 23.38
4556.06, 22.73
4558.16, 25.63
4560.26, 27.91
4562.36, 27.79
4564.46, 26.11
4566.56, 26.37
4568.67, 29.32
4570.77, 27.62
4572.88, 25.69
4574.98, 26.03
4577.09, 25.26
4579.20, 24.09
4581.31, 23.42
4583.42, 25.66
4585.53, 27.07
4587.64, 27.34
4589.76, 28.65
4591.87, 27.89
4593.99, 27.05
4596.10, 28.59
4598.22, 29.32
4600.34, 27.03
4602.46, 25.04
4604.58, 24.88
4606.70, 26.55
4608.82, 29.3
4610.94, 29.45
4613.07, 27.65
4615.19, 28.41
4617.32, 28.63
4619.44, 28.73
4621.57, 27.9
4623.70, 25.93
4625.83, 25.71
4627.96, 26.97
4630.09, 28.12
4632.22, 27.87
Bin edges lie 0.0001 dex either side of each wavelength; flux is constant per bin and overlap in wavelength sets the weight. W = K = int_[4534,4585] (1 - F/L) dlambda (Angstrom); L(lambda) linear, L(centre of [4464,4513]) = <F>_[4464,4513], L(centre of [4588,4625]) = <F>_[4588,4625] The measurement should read 1.9 Angstrom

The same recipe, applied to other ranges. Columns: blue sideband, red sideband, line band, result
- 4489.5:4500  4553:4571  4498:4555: 3.7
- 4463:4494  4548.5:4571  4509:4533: 1.5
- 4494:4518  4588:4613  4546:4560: 0.8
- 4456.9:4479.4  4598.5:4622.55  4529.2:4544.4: 1.6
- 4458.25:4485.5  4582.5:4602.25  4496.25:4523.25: -2.3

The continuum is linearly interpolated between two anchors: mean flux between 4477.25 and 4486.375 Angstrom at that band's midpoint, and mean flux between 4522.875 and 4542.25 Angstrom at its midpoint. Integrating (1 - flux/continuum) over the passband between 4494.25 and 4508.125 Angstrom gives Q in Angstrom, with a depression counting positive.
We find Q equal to -2.6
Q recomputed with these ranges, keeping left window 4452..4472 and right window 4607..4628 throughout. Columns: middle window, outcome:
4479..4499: -3.0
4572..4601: -0.9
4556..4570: -1.5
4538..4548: -0.7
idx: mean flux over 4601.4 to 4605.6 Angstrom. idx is 25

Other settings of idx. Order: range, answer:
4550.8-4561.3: 25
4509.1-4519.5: 22.6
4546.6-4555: 24.1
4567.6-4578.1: 26.8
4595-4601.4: 28.3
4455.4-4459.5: 13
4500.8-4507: 26.9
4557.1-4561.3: 26.7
